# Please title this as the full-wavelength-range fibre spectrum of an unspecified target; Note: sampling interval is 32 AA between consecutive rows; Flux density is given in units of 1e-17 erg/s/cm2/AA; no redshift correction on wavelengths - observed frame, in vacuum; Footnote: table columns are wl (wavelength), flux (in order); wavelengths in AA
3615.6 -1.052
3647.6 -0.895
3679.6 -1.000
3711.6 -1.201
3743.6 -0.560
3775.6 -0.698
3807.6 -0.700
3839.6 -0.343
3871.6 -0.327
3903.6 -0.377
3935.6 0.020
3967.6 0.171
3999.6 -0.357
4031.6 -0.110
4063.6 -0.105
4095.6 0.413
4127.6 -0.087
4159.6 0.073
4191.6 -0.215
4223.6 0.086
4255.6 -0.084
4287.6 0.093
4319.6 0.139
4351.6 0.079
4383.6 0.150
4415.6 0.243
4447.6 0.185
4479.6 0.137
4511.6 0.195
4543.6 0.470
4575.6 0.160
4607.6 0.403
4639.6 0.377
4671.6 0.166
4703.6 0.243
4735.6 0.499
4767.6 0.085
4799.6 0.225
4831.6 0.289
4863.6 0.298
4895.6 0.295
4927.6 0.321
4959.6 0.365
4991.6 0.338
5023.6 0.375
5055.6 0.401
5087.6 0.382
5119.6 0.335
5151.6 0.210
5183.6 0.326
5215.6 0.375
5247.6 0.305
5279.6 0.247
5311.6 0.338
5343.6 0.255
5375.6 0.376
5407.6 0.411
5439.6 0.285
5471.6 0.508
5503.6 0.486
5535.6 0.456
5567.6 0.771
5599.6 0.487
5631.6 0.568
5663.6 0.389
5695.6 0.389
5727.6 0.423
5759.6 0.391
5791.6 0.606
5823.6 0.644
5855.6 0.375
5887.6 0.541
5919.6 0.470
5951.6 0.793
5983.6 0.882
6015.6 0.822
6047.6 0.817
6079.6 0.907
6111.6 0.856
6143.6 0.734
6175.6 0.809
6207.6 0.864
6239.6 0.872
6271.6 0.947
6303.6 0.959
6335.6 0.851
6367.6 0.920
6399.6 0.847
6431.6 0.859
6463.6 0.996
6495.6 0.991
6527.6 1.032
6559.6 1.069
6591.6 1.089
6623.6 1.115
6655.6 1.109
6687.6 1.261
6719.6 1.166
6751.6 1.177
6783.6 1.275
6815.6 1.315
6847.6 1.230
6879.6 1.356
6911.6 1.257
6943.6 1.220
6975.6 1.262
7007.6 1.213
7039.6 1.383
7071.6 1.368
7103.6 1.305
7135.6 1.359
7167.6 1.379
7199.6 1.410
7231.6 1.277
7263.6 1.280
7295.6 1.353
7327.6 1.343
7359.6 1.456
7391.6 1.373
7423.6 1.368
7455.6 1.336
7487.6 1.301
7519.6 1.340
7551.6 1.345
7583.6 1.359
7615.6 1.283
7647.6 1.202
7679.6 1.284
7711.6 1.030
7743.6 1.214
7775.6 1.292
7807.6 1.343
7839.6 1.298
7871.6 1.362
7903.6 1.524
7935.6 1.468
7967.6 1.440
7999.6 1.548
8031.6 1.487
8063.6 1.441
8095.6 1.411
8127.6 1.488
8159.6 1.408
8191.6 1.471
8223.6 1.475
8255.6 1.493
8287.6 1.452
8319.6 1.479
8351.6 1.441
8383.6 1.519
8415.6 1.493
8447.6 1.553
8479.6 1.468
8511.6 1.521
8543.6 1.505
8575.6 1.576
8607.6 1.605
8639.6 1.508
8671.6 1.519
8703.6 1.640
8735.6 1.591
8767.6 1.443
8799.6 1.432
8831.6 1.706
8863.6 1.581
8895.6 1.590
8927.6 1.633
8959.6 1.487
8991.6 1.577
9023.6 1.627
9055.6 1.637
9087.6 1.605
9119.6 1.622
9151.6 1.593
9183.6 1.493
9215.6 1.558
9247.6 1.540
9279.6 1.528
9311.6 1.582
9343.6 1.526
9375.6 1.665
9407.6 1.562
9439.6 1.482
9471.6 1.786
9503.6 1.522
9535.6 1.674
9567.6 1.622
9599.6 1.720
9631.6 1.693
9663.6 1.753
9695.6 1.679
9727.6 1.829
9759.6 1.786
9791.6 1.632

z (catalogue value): 0.49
